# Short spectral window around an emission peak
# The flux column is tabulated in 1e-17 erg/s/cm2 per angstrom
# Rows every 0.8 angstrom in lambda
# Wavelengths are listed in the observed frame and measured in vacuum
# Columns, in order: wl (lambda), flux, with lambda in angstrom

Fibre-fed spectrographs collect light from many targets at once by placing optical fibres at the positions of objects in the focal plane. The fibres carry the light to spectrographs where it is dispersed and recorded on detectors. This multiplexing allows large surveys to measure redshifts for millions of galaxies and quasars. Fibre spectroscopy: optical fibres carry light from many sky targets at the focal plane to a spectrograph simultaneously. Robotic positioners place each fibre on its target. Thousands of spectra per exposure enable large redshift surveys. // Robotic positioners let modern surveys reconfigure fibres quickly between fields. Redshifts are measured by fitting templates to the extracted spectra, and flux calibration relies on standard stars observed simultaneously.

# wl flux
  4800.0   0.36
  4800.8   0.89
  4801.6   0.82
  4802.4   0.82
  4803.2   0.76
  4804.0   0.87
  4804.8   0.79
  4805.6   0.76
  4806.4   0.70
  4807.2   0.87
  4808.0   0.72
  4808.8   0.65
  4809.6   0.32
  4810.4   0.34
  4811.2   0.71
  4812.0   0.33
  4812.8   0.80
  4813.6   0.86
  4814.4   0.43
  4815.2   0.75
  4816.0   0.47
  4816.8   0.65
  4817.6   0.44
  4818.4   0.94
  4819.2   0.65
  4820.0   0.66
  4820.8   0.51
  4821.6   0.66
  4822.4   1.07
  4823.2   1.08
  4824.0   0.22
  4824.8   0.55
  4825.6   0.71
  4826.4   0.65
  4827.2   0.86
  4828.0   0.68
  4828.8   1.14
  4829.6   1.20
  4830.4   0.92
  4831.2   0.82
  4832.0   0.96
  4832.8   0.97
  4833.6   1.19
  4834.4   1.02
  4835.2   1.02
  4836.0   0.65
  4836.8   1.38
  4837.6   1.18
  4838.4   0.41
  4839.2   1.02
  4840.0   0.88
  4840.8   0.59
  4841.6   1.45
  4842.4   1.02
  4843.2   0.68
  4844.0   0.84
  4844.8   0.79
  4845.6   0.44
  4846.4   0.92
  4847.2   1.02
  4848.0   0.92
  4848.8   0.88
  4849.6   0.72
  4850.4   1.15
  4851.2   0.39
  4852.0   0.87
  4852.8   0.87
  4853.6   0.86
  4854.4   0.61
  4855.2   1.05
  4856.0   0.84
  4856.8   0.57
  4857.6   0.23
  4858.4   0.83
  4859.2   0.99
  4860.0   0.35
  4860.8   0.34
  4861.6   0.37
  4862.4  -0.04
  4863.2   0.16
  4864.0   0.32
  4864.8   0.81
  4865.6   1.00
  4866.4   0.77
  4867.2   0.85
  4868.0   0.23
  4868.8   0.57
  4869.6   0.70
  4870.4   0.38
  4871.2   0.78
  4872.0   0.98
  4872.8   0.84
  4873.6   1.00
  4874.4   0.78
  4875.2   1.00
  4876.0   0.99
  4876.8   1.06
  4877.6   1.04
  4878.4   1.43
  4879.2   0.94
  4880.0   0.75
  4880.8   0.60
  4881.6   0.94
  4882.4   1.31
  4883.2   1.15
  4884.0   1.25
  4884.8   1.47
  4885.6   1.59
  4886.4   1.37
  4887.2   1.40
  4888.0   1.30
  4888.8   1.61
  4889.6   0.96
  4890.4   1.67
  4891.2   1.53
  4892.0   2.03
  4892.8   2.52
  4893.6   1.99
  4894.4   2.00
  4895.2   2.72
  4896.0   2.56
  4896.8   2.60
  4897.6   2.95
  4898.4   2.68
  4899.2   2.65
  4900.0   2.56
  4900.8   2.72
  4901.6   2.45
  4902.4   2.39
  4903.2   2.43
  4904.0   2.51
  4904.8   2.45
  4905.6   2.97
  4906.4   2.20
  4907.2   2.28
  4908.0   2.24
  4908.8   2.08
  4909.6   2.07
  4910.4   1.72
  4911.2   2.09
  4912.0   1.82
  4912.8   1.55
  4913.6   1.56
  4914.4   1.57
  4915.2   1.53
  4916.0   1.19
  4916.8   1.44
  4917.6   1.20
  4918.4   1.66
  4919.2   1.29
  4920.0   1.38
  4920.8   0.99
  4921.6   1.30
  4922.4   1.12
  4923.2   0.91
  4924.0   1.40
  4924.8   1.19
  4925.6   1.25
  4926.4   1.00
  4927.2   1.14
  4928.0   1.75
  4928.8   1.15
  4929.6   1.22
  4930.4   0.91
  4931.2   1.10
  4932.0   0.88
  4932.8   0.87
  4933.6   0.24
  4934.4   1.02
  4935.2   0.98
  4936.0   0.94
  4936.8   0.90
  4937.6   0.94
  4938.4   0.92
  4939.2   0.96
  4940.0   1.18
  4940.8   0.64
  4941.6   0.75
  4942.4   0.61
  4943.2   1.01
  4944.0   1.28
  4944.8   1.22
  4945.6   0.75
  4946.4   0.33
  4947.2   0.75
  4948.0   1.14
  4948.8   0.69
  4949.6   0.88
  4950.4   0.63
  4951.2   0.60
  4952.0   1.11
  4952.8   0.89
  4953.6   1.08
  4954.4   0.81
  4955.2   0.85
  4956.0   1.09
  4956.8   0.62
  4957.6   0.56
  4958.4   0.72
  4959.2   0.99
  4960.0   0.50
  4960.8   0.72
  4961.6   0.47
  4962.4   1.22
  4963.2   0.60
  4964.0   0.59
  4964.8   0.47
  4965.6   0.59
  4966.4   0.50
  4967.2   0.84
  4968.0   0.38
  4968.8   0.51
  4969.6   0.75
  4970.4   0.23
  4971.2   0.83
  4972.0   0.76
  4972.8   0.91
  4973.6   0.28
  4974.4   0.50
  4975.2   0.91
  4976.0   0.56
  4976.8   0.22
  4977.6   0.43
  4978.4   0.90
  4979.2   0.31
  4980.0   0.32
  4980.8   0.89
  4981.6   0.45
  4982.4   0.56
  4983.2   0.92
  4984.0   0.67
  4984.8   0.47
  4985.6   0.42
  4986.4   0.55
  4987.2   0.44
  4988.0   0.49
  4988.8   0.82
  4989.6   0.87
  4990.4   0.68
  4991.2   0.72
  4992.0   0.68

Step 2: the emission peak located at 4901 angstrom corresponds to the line C IV 1549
